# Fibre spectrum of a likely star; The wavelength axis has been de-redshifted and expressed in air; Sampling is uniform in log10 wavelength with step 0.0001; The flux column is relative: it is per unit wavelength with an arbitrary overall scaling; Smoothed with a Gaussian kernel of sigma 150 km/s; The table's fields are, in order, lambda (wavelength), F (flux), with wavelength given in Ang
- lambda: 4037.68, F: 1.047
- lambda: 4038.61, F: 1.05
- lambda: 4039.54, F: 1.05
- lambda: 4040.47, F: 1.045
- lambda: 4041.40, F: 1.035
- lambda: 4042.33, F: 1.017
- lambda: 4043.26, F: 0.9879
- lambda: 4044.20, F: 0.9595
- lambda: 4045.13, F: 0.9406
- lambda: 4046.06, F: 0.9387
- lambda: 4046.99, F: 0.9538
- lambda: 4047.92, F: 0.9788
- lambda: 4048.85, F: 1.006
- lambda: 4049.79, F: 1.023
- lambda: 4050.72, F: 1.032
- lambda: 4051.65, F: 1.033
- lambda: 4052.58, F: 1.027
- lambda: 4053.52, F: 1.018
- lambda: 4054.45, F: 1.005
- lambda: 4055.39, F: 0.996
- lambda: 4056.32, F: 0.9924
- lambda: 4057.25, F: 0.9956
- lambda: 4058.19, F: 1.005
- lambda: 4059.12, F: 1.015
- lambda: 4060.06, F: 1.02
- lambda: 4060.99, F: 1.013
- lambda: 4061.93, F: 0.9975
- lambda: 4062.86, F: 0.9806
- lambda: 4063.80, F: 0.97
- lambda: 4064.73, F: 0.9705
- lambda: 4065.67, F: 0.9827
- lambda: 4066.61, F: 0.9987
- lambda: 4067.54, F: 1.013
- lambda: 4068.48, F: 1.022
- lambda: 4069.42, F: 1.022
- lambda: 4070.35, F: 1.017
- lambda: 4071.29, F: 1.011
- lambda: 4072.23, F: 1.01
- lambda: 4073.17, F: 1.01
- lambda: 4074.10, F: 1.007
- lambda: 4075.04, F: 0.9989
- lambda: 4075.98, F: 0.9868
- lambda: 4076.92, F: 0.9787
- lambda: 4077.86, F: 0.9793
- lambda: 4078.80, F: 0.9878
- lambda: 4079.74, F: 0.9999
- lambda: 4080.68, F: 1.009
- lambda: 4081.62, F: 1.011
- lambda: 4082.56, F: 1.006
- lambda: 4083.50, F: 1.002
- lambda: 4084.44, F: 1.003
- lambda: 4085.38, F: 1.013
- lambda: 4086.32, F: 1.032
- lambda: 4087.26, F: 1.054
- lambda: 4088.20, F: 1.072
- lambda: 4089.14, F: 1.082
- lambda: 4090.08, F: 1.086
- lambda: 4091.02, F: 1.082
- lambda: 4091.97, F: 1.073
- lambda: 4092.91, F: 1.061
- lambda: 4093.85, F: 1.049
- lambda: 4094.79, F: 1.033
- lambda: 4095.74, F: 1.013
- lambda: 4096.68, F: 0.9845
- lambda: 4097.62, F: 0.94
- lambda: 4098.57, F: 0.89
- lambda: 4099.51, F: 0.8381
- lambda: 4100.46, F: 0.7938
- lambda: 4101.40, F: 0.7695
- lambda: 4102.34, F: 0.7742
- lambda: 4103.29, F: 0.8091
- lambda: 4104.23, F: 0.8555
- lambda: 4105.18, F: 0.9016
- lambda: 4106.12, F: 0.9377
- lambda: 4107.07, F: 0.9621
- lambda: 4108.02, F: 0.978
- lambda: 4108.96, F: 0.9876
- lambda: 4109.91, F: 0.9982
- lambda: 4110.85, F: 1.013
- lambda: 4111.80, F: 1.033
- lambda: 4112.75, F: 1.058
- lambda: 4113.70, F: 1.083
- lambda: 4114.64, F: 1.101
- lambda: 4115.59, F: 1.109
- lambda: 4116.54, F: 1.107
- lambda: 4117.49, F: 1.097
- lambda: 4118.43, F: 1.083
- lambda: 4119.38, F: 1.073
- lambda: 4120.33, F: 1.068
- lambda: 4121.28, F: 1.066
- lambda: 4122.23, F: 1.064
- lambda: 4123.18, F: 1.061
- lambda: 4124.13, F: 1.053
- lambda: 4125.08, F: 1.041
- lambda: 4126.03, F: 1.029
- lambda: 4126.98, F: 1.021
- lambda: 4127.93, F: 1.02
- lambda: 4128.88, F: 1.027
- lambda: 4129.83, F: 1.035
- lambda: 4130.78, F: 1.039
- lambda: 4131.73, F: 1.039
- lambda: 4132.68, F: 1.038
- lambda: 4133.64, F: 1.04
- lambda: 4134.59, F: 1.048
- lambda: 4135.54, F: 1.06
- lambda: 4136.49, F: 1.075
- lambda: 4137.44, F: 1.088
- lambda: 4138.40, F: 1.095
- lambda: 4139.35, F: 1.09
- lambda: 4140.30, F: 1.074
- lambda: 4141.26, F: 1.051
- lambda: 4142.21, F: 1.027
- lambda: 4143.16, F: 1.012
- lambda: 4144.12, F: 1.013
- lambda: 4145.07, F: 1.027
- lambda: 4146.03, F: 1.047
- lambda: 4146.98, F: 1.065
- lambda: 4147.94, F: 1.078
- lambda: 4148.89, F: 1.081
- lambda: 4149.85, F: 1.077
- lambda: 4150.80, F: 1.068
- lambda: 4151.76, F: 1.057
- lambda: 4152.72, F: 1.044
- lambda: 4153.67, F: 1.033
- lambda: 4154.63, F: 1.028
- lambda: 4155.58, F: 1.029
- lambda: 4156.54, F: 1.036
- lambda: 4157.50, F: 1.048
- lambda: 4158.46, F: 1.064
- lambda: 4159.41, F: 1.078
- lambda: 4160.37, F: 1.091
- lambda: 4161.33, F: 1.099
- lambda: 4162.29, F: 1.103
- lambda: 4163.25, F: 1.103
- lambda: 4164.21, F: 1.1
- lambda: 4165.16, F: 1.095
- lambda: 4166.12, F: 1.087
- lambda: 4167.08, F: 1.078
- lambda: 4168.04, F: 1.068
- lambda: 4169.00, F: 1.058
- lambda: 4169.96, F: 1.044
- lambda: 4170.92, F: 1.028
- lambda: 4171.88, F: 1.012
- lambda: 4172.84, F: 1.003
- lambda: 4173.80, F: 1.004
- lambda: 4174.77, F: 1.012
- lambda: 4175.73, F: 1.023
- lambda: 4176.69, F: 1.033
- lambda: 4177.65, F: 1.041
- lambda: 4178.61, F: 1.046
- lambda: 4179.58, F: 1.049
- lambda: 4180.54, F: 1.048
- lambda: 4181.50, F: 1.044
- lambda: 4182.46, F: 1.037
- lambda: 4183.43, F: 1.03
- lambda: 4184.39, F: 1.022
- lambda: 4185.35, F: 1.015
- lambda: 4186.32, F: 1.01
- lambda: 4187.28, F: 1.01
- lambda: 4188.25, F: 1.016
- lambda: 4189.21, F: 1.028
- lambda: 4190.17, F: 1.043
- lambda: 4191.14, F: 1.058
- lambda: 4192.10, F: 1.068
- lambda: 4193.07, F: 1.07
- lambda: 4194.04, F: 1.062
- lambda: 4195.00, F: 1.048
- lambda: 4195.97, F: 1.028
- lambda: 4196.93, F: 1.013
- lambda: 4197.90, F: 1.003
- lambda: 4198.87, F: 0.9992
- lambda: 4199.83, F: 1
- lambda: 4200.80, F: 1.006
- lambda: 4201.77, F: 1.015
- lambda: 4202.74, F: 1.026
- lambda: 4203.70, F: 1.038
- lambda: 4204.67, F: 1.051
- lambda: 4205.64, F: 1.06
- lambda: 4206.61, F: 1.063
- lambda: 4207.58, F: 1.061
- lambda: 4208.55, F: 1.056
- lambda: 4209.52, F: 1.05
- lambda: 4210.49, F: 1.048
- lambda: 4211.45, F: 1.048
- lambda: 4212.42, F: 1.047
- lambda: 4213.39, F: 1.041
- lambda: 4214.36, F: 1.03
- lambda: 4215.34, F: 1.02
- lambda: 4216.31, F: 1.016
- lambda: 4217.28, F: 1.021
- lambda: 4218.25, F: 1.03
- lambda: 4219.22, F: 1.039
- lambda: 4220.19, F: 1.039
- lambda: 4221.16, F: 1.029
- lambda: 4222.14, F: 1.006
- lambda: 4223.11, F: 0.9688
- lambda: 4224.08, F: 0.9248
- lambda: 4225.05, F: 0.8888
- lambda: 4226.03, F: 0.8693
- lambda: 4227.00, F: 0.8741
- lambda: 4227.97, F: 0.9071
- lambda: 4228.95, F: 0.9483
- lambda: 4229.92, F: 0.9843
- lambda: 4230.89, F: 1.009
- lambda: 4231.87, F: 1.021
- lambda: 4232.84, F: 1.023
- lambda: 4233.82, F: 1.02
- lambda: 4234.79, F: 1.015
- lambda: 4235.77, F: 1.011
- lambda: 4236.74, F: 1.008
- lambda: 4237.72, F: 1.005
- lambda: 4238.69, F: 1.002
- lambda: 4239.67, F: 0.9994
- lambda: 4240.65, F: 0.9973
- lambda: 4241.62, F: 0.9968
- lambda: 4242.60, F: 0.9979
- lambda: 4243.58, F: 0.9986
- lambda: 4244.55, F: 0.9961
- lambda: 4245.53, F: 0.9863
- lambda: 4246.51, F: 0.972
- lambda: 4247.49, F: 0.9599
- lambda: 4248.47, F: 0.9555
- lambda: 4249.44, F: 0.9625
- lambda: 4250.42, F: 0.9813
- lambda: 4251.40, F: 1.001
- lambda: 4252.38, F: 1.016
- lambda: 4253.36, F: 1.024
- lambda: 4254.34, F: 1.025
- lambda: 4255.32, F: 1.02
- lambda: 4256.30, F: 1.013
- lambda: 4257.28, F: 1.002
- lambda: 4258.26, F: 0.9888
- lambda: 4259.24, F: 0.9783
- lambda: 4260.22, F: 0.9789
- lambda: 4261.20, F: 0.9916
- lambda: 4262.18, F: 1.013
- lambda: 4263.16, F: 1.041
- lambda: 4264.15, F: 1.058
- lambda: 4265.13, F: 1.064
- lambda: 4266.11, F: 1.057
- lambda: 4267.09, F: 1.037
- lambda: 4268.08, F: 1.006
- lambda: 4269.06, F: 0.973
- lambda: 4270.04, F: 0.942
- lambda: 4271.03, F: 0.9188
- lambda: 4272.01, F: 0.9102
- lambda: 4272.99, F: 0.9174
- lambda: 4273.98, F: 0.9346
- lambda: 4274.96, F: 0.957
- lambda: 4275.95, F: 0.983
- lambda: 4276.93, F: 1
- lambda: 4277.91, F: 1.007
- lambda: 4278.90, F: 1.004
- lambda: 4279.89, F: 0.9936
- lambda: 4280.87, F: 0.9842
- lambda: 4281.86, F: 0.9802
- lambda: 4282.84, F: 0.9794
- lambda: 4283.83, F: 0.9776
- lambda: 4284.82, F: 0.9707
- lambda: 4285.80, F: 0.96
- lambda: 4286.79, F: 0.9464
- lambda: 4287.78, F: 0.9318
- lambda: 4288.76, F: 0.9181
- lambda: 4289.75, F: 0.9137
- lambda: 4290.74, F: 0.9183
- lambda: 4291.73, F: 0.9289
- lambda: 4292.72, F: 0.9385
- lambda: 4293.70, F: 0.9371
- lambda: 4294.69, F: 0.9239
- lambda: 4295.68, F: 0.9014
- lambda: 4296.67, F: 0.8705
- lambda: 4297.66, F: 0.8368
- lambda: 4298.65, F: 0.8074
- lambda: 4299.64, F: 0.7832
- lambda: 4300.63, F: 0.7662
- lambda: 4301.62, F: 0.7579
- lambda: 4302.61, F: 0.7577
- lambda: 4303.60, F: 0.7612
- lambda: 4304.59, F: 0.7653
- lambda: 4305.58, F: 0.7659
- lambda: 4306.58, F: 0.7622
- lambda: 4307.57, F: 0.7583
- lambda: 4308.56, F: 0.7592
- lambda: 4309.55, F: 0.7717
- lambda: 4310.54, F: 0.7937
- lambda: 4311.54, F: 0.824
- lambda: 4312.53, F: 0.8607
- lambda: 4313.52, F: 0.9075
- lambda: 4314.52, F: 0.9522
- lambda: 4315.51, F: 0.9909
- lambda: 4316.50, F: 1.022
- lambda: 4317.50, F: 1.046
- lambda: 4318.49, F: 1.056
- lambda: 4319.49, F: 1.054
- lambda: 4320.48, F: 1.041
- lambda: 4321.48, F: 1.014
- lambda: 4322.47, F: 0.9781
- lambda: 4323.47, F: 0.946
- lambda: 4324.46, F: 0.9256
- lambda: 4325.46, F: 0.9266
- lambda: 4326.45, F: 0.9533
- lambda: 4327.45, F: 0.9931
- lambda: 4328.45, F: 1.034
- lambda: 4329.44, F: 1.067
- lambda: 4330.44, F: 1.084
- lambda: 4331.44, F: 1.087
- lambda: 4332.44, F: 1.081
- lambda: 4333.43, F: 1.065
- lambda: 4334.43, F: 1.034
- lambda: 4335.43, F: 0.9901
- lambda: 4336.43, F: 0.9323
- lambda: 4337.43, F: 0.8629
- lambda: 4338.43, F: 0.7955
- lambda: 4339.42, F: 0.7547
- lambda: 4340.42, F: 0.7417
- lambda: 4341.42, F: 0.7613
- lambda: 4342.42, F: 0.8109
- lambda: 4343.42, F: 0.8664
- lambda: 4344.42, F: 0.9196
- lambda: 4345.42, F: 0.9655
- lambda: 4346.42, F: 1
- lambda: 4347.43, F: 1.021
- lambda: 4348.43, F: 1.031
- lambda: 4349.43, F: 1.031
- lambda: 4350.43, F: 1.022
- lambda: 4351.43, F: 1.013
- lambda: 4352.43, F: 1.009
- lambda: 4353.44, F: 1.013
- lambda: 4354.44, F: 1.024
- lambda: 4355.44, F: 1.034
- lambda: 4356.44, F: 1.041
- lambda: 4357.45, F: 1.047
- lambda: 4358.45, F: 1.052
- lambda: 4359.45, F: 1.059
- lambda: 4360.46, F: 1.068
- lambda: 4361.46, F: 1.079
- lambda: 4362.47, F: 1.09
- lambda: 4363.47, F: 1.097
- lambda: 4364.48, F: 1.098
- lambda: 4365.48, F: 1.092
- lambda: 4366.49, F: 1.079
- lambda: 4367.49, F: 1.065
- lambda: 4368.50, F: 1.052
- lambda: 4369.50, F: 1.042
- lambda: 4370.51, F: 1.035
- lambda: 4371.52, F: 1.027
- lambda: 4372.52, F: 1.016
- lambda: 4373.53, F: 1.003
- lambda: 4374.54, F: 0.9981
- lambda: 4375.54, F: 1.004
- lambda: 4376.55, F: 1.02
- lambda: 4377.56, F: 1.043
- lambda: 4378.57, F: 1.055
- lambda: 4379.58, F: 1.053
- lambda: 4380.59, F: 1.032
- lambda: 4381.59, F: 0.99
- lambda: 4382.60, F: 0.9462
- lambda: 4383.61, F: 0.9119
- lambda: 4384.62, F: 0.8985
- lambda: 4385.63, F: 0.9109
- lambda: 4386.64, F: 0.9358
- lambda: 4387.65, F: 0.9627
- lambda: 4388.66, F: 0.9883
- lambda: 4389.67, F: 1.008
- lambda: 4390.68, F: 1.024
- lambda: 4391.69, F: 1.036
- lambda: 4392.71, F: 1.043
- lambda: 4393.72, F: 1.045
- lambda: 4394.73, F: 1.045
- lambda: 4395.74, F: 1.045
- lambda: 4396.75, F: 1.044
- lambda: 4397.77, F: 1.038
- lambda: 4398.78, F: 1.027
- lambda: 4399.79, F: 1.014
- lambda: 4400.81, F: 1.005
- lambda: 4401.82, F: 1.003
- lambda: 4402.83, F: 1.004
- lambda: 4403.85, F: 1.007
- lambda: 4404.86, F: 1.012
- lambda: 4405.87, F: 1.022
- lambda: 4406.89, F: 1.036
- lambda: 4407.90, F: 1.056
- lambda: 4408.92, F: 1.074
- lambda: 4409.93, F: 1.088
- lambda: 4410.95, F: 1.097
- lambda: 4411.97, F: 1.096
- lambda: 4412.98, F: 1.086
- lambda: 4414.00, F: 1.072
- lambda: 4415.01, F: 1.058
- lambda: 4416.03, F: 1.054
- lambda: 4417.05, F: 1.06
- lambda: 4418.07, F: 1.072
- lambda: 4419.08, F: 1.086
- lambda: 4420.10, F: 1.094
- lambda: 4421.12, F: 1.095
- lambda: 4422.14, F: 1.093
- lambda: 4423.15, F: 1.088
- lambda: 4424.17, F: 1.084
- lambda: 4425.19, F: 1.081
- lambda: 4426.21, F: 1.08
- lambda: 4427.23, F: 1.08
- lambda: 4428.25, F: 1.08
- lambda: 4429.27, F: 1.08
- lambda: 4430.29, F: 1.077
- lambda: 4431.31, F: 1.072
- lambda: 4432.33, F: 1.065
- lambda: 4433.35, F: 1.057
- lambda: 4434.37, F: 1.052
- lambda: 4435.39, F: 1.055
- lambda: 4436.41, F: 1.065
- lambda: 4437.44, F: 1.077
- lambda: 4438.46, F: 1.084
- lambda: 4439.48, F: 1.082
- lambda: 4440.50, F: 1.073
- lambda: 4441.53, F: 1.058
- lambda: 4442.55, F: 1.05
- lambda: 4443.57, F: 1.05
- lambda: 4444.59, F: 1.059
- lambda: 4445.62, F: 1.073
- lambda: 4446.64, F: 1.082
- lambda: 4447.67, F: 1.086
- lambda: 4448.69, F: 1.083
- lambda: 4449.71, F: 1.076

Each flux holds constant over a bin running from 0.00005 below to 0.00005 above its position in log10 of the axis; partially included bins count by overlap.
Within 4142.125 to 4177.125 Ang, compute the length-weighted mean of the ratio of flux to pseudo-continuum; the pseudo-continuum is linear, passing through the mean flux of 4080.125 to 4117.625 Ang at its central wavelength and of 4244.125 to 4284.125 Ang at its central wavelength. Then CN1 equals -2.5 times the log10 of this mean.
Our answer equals -0.07 mag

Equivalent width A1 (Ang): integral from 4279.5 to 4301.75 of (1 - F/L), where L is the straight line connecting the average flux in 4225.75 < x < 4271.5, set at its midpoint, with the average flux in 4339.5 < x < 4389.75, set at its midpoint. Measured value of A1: 1.9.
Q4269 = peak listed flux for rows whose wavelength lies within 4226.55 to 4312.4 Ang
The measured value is 1.064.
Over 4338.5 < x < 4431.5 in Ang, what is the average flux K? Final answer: 1.02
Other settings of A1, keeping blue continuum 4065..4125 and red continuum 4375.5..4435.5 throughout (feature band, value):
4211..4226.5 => 0.3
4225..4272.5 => 1.5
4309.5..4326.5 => 1.3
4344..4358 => 0.3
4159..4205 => -1.3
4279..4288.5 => 0.5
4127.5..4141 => -0.6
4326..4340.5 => 0.8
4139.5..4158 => -0.7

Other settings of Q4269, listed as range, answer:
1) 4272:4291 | 1.007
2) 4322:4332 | 1.087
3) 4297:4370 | 1.098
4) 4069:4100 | 1.086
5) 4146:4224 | 1.103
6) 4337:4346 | 0.9655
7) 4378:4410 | 1.088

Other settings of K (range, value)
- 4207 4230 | 0.998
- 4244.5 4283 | 0.99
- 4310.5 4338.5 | 0.982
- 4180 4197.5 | 1.04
